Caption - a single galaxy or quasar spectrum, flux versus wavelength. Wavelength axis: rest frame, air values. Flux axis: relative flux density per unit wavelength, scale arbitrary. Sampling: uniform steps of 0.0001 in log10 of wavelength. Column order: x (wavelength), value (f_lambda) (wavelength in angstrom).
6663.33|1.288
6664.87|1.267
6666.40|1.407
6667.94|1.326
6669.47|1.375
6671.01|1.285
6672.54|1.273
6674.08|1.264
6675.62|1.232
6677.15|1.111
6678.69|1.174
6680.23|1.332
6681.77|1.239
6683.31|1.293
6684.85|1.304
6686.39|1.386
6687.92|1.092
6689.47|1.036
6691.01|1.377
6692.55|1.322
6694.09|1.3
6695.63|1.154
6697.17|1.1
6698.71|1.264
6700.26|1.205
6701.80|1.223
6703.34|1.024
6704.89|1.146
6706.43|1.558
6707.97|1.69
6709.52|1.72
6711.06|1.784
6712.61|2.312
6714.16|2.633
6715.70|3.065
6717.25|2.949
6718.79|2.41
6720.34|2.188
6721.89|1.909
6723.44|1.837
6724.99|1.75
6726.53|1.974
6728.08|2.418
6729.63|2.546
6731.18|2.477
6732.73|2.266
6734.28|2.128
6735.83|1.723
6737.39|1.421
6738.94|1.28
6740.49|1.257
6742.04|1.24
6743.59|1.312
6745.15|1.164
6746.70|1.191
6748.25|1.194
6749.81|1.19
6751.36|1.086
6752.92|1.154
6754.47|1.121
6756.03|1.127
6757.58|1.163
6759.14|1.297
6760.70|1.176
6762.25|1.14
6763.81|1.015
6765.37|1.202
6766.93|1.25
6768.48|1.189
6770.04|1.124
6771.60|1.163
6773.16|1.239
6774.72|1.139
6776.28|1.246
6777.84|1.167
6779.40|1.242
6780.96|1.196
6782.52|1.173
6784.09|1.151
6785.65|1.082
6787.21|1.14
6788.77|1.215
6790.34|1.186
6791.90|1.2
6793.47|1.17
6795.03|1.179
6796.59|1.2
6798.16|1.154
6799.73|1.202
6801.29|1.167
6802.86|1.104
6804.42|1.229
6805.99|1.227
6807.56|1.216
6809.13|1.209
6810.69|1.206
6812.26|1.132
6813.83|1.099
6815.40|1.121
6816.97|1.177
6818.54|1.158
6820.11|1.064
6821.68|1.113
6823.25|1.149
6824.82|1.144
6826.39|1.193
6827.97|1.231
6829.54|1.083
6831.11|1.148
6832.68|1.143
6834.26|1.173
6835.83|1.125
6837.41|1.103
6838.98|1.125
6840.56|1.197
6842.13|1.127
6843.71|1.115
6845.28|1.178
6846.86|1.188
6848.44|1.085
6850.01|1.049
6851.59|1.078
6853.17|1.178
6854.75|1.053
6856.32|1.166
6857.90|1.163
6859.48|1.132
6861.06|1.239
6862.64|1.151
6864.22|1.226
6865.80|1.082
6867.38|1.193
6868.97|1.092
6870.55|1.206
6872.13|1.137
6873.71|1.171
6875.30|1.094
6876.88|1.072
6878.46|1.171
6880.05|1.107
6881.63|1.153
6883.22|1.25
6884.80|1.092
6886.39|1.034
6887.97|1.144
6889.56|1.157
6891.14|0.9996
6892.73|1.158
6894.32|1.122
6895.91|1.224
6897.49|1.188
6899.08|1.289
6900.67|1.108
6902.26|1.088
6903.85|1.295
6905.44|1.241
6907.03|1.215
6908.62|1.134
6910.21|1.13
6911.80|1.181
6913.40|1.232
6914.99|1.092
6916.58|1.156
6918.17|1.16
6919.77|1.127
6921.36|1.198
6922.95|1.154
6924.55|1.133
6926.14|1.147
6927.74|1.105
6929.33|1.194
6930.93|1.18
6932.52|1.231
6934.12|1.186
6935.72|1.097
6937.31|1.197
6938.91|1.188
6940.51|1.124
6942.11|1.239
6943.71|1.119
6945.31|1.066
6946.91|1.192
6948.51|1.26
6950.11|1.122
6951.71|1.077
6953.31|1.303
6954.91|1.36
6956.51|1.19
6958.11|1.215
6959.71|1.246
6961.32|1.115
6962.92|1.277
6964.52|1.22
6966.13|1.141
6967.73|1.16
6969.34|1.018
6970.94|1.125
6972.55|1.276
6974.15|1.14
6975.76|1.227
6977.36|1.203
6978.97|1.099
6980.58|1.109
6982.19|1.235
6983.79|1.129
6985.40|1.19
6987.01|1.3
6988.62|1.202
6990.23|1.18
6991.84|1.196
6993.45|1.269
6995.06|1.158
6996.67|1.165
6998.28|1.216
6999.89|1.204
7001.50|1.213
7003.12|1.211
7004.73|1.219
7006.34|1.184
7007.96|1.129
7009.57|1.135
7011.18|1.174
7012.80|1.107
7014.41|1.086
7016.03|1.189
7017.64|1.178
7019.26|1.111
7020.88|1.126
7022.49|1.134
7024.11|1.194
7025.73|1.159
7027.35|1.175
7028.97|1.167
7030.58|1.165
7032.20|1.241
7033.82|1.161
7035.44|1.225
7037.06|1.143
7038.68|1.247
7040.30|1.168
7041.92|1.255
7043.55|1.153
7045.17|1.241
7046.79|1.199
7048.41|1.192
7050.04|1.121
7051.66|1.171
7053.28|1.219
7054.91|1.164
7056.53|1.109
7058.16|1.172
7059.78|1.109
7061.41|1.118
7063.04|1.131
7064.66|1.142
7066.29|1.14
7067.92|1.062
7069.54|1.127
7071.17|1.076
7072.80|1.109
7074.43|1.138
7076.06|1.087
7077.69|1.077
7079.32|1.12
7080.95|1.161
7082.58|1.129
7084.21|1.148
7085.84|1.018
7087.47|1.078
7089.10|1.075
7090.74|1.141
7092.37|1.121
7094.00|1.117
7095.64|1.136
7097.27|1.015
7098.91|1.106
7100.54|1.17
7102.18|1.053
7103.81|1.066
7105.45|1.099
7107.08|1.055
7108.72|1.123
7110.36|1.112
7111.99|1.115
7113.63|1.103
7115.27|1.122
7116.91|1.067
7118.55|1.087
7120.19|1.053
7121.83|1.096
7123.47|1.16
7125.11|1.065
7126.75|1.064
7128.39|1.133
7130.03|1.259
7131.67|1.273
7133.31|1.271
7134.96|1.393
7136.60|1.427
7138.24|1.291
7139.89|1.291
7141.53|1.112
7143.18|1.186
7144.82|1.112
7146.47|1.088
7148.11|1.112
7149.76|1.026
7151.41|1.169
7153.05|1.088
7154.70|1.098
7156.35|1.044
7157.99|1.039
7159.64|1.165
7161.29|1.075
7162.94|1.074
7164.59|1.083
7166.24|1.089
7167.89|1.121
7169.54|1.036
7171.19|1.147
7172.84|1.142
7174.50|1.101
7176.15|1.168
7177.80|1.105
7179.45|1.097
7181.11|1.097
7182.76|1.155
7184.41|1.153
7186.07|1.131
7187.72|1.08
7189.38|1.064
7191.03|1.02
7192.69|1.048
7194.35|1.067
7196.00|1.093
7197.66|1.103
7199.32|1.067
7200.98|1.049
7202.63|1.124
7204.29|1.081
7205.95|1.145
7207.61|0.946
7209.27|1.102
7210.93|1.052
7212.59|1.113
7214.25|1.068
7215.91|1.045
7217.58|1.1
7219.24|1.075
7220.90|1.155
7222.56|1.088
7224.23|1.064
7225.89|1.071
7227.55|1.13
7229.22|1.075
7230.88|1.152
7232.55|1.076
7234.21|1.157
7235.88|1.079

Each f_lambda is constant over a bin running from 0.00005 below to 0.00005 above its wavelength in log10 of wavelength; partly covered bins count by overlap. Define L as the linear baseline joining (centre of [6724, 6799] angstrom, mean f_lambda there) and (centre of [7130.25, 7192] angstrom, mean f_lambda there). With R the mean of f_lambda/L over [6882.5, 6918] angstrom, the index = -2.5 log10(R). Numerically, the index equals 0.104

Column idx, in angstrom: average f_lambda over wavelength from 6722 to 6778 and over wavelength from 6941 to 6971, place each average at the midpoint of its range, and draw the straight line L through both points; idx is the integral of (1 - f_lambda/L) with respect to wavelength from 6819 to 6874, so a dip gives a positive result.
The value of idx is 7.2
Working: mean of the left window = 1.43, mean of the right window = 1.18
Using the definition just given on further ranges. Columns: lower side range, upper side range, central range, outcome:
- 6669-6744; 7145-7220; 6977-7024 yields 4.3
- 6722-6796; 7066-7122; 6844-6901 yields 6.1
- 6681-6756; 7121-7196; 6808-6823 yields 3.6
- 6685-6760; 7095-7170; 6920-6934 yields 2.1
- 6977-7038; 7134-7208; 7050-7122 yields 2.4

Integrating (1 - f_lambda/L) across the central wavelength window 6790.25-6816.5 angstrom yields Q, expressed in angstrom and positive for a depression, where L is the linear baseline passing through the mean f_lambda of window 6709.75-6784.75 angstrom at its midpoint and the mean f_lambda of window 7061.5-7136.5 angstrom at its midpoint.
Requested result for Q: 5.66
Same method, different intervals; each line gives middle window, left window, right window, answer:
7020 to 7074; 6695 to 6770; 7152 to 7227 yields 3.7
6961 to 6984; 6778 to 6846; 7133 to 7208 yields -0.5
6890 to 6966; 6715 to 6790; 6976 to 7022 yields 5.5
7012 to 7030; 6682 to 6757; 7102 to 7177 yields 1.7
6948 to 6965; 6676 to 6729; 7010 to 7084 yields 0.8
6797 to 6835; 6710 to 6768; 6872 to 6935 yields 7.3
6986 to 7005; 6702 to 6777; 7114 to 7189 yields 1.4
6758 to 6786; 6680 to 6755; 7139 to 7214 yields 6.7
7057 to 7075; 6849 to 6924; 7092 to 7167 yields 0.3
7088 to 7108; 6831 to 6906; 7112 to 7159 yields 0.9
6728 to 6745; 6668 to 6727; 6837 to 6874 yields -3.7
